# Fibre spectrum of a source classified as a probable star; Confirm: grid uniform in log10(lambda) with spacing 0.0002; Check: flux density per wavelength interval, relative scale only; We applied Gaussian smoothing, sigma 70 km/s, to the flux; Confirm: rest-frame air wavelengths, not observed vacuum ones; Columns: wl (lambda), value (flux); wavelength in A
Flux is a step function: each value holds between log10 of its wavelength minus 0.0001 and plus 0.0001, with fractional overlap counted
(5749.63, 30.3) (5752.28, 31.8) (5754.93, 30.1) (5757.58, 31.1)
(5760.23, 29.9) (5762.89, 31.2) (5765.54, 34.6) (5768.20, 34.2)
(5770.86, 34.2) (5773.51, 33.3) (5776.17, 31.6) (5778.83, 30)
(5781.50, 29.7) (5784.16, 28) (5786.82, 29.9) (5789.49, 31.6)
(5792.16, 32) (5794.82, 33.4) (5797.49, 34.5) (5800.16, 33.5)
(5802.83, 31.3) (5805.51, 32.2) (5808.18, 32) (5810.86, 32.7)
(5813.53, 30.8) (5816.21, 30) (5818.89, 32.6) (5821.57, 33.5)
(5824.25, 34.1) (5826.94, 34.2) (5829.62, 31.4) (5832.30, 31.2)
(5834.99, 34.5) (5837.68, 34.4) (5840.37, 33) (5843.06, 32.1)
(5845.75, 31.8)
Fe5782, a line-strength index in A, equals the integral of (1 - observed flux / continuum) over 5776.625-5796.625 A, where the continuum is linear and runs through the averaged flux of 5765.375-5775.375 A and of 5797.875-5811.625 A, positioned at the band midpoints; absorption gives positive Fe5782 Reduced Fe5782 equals 1.5 A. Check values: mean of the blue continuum 33.9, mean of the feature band 30.8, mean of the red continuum 32.5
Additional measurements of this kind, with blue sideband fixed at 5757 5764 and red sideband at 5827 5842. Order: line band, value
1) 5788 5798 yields -0.32 A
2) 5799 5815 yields 0.04 A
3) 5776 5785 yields 0.46 A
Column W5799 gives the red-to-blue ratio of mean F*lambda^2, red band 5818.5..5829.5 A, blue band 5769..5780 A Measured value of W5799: 1.05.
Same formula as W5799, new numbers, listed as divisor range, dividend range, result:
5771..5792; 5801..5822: 1.04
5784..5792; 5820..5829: 1.12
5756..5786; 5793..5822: 1.04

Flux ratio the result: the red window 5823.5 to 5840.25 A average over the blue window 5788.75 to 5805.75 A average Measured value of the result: 1.0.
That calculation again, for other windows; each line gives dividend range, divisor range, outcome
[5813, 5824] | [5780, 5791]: 1.07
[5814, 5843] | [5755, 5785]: 1.04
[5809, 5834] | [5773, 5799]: 1.03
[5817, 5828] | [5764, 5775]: 0.98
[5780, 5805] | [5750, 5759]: 1.02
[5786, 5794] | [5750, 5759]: 1.02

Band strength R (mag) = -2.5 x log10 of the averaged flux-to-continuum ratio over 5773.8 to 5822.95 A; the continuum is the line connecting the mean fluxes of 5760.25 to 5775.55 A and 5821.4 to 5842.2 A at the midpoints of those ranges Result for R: 0.05 mag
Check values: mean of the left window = 33.1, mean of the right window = 33.2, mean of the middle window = 31.7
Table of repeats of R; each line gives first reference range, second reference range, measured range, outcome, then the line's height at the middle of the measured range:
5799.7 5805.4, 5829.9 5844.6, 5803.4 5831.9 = 0.01 mag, 32.5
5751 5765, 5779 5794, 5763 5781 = -0.07 mag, 30.7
